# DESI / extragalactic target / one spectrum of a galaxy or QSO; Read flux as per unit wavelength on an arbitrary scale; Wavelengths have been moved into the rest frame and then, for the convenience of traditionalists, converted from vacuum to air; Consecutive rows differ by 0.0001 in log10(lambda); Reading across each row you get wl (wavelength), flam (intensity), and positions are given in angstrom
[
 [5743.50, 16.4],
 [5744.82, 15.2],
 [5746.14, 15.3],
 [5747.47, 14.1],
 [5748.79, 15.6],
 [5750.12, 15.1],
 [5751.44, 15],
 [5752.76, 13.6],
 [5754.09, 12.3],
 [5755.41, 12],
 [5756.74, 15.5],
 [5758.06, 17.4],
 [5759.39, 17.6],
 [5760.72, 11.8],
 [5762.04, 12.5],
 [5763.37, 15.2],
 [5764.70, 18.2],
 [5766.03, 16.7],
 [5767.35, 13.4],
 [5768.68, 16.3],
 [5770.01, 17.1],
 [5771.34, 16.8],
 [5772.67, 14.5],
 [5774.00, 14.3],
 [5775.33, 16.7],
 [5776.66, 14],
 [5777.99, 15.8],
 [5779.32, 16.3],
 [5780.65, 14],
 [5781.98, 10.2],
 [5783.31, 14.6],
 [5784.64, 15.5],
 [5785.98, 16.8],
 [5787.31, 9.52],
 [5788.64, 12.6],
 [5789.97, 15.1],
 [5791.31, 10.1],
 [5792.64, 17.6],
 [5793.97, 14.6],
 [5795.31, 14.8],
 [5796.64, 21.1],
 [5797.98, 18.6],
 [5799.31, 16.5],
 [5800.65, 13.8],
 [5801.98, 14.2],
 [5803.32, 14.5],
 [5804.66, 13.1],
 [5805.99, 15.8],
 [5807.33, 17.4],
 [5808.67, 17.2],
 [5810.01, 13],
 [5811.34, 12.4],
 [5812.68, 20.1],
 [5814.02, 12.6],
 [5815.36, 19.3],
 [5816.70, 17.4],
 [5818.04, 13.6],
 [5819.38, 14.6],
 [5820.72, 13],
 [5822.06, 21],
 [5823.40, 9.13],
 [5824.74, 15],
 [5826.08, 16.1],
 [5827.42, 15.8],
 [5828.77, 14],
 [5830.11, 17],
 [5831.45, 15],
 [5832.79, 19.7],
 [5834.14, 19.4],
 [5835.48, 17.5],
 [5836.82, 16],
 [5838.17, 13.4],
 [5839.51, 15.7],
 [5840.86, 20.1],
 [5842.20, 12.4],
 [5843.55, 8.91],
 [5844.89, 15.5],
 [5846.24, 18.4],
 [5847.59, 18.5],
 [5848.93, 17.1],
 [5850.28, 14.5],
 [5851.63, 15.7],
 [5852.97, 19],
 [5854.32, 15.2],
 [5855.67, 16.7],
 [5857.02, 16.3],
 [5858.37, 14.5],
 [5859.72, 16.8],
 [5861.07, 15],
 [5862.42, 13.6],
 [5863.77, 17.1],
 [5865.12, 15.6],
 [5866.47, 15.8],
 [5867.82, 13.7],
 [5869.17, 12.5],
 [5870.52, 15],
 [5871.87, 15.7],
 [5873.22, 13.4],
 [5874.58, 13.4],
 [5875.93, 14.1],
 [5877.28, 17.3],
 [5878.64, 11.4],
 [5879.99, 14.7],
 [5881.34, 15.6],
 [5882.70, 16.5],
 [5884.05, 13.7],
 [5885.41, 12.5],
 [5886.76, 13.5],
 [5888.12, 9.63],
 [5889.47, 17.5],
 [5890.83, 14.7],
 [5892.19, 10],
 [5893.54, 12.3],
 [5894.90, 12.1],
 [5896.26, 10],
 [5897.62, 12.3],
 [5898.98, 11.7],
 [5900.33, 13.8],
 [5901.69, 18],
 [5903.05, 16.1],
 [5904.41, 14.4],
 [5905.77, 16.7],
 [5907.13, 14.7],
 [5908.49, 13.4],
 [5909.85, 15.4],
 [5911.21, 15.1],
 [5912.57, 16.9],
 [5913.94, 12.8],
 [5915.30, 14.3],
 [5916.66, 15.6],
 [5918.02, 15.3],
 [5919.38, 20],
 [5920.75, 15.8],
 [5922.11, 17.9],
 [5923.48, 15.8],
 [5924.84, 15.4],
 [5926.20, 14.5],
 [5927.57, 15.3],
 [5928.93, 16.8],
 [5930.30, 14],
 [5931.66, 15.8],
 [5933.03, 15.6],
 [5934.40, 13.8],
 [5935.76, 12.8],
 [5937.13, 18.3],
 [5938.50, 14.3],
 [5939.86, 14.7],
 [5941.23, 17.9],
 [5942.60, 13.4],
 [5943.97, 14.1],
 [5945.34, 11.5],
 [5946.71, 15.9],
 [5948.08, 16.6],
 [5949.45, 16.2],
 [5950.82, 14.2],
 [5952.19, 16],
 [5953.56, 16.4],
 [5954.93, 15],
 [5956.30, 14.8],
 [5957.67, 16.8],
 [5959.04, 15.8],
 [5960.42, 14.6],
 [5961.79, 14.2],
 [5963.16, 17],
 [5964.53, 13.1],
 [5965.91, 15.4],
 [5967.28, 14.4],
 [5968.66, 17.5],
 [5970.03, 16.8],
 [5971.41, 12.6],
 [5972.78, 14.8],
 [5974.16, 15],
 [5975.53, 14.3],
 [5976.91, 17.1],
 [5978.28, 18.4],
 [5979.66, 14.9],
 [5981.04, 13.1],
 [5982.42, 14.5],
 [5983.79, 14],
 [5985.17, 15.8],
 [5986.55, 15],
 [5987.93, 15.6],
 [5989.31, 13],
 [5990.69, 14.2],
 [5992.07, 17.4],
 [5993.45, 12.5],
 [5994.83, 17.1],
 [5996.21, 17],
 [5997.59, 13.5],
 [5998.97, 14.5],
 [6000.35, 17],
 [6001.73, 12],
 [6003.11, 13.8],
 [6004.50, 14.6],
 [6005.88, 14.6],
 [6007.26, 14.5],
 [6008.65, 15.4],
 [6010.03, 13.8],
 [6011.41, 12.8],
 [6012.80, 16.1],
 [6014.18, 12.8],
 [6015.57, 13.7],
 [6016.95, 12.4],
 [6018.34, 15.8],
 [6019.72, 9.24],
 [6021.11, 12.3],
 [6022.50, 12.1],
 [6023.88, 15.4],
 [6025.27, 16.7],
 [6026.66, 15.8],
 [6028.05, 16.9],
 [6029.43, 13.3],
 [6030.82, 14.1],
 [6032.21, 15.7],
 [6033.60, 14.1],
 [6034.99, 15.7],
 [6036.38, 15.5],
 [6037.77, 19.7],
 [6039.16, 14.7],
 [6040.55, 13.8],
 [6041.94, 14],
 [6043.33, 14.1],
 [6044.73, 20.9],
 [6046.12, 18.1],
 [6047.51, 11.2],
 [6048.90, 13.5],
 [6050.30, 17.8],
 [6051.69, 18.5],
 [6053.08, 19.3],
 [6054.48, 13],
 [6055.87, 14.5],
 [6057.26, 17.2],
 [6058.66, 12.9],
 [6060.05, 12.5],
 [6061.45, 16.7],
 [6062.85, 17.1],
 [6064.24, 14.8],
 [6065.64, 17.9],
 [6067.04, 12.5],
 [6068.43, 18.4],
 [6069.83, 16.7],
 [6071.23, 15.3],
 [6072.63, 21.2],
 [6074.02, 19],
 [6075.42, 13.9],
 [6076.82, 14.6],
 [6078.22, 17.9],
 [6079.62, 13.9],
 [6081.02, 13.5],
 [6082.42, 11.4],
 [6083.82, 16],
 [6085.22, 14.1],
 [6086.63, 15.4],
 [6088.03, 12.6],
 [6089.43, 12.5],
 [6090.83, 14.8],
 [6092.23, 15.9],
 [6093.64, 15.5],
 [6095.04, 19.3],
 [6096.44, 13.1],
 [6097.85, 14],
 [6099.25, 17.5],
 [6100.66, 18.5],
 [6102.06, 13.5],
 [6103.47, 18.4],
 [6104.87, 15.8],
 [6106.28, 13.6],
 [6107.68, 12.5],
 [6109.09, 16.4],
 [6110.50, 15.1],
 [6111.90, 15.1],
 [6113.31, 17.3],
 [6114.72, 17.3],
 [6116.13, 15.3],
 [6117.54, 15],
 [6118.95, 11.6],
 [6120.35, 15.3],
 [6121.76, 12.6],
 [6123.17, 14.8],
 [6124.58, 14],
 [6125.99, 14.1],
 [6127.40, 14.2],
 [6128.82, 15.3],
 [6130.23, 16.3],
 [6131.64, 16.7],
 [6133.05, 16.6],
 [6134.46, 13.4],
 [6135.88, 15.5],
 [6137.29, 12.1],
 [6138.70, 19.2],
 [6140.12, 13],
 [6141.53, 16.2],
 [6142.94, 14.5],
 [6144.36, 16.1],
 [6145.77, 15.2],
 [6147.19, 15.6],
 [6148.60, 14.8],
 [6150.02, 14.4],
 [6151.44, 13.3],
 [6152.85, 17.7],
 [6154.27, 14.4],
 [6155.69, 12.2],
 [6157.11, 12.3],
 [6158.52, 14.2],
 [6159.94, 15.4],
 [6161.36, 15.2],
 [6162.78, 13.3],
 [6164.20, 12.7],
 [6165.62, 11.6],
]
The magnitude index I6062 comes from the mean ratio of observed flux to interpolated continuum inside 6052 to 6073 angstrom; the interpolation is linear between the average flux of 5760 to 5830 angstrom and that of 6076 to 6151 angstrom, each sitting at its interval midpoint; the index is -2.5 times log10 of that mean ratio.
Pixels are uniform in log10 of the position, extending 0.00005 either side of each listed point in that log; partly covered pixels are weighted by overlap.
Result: -0.06 mag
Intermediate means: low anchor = 15.1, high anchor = 15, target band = 16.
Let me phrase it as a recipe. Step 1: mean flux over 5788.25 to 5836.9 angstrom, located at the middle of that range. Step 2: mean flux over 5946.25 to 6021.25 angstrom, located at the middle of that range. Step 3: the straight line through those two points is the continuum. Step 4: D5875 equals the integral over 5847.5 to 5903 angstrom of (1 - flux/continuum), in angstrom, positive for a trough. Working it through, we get 3.0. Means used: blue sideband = 15.7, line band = 14.5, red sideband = 14.8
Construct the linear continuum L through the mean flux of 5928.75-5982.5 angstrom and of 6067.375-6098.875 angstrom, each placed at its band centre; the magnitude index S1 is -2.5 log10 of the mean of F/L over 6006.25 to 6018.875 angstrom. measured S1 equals 0.085 mag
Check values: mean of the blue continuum 15.2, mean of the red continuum 15.4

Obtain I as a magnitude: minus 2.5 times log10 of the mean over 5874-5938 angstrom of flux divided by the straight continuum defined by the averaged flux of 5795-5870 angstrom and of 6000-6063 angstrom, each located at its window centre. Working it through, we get 0.06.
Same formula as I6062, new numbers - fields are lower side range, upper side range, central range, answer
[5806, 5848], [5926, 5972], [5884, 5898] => 0.23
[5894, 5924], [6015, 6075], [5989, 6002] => 0.02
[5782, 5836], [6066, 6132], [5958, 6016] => 0.03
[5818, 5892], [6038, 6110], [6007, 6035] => 0.09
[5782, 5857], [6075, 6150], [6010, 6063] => 0.01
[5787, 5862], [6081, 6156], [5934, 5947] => 0.05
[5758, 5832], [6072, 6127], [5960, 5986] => 0.00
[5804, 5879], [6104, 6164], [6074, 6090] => 0.04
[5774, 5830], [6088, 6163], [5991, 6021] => 0.06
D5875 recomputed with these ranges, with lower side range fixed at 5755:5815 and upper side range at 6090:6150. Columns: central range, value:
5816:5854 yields -1.8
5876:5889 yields 1.0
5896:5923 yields 0.1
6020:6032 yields 0.6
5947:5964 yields -0.5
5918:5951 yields -0.6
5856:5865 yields -0.3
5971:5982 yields 0.1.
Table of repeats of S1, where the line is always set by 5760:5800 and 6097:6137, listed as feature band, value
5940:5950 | 0.005 mag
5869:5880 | 0.064 mag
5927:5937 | 0.003 mag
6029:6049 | -0.012 mag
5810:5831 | -0.019 mag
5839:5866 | -0.053 mag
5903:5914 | -0.002 mag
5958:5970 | -0.019 mag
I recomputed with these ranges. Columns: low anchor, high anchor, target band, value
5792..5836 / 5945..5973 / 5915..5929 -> -0.05 mag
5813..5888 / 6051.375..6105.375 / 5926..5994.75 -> 0.02 mag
